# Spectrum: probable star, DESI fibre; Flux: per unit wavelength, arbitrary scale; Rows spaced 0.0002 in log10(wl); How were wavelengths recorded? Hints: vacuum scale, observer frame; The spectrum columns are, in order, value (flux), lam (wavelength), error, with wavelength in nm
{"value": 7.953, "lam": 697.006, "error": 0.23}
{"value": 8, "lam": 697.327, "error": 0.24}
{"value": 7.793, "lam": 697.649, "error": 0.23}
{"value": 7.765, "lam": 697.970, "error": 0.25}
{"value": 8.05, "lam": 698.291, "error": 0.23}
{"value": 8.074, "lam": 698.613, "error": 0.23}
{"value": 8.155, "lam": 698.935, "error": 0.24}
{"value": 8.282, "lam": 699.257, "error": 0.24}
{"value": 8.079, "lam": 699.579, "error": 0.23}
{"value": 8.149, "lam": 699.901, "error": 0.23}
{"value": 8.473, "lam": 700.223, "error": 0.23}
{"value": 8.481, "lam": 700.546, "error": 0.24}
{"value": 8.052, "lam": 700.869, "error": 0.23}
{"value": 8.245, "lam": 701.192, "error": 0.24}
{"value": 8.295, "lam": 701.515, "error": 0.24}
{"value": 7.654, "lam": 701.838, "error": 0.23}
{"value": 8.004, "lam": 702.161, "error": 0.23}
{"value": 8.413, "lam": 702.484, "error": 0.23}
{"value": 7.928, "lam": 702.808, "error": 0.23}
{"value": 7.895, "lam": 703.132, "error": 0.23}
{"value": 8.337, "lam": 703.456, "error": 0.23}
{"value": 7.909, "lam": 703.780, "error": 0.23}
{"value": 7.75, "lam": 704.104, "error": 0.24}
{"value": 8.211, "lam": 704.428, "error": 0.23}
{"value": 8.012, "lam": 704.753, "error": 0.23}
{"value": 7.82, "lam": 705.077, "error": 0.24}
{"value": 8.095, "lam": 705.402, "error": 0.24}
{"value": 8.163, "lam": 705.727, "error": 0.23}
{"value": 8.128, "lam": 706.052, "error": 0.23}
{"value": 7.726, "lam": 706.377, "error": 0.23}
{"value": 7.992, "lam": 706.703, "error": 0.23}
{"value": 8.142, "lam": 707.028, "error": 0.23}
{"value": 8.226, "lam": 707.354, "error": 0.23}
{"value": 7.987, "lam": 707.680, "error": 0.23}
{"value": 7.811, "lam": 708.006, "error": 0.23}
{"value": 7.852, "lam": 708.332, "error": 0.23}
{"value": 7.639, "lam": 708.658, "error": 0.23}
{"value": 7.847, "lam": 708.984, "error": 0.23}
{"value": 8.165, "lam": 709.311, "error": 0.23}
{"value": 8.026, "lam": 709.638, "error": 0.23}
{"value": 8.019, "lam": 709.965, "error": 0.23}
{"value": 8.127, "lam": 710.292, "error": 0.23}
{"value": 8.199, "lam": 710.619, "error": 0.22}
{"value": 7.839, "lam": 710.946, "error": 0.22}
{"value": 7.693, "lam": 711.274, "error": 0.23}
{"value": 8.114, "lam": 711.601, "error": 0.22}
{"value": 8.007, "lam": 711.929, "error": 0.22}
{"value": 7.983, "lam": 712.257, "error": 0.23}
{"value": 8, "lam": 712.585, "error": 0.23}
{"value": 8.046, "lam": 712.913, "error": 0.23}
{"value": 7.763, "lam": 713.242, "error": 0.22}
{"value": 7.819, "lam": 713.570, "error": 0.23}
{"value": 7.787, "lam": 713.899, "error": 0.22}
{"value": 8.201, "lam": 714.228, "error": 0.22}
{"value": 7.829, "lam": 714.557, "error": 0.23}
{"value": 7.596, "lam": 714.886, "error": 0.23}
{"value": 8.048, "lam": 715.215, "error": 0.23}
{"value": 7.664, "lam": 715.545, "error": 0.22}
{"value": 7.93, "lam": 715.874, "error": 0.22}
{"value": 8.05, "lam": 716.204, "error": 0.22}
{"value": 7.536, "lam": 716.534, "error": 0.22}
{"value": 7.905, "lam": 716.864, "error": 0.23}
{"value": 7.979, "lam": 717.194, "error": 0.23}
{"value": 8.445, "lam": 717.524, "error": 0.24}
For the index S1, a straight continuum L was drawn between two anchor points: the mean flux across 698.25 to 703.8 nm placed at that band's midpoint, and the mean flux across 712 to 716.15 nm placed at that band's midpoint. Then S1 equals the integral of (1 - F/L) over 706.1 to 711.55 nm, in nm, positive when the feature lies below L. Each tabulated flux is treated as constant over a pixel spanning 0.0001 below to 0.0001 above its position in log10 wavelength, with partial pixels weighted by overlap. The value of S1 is 0.02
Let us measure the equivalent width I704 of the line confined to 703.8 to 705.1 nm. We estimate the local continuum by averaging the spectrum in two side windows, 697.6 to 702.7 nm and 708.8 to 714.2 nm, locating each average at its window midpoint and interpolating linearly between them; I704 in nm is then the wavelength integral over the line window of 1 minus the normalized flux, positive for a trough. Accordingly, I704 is 0.02 nm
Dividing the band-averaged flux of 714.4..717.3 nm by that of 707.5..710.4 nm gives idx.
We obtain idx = 0.99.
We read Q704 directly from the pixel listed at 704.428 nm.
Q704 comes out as 8.211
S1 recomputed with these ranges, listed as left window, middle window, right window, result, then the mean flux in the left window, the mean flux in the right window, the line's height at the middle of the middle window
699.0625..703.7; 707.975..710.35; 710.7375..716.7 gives 0.02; 8.16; 7.89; 7.99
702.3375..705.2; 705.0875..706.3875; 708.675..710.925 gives 0.00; 8.03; 8.02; 8.03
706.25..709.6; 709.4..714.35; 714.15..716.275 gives -0.04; 7.94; 7.88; 7.91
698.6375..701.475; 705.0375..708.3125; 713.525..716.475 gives 0.03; 8.23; 7.87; 8.07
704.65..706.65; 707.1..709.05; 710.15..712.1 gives 0.02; 7.99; 8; 7.99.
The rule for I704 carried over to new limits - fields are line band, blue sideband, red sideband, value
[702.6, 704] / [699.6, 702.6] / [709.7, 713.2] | 0.02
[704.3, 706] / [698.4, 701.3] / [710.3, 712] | 0.01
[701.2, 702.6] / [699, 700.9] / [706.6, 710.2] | 0.02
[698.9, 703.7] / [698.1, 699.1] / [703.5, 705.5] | -0.07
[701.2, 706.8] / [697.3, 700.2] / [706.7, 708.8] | -0.02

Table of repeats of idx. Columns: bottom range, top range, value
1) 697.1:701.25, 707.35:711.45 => 0.98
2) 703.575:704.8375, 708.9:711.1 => 1.01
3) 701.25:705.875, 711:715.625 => 0.98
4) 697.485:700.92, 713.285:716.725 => 0.97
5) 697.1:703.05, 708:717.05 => 0.98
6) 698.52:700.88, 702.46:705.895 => 0.98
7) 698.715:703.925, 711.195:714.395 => 0.98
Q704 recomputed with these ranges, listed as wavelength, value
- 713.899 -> 7.787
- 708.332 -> 7.852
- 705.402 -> 8.095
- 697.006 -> 7.953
